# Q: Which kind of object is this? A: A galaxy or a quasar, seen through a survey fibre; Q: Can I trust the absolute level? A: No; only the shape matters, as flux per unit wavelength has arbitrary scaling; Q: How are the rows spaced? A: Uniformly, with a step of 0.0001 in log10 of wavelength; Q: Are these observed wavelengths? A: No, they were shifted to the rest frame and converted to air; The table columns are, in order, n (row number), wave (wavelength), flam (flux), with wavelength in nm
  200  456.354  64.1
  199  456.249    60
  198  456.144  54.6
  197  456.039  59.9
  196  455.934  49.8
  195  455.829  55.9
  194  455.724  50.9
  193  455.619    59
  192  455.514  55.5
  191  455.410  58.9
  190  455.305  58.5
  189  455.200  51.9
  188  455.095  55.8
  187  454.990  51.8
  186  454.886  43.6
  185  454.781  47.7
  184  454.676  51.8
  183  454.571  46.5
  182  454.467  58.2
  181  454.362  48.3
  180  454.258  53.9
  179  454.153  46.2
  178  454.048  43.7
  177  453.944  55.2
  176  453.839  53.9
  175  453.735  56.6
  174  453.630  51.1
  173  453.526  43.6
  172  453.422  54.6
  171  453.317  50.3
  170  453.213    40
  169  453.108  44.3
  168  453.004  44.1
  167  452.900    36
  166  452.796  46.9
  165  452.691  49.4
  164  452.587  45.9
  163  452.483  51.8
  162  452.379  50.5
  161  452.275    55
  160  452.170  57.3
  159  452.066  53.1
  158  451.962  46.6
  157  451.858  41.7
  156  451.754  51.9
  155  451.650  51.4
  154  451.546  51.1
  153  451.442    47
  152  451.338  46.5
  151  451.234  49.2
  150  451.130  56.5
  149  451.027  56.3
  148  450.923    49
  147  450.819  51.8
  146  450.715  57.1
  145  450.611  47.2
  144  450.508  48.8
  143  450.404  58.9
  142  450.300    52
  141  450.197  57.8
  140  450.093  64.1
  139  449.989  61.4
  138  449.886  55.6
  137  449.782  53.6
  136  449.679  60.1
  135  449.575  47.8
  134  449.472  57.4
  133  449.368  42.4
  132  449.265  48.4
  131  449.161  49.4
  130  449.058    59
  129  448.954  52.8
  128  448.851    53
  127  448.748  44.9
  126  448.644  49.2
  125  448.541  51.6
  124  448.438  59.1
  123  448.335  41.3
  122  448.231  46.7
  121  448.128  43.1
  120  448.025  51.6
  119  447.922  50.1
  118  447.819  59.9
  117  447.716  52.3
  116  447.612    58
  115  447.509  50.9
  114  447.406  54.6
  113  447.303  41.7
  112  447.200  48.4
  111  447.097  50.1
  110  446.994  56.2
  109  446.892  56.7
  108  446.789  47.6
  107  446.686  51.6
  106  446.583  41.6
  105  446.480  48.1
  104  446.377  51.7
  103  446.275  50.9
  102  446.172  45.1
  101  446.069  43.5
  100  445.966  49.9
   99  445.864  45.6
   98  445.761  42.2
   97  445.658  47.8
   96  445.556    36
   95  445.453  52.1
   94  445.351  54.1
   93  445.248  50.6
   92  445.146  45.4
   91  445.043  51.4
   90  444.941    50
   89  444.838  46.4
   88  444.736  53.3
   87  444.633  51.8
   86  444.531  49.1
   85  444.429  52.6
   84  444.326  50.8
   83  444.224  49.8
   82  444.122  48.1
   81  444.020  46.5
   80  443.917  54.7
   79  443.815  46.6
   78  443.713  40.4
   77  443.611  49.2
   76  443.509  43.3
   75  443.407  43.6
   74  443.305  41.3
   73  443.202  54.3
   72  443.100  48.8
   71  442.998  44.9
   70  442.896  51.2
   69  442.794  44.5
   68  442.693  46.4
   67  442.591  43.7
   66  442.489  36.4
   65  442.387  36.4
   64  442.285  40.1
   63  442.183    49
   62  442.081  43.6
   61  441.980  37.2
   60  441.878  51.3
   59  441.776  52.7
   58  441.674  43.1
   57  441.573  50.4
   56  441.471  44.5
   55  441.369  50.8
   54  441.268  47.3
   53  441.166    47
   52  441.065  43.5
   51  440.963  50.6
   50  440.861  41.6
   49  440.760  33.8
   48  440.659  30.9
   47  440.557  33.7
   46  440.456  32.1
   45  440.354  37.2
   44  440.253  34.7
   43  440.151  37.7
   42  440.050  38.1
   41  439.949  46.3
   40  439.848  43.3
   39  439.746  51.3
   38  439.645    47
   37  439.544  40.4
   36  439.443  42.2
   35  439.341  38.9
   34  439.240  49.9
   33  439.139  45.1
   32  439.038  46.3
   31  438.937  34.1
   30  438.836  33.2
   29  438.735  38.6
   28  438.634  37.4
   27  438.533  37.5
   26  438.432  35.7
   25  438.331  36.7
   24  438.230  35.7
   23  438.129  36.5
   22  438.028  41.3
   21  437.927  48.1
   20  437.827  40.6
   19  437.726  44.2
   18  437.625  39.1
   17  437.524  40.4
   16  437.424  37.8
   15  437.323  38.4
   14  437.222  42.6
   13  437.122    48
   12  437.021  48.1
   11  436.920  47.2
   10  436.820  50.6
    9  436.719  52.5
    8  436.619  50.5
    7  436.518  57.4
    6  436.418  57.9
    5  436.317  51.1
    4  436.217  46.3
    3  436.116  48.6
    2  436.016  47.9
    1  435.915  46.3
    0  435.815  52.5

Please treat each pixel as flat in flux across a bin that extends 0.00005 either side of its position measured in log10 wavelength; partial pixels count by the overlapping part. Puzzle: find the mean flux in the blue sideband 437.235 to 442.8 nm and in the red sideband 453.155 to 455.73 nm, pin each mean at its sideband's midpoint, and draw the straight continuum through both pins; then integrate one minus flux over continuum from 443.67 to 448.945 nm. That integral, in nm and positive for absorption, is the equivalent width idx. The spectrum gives -0.40 nm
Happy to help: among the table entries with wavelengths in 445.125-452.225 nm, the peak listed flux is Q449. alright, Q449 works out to 64.1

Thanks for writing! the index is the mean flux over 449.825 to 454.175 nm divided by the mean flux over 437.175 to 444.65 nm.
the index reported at 1.2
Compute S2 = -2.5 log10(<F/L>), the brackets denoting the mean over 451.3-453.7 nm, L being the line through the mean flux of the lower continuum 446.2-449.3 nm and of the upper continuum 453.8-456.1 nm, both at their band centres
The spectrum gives 0.078 mag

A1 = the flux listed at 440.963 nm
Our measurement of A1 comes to 50.6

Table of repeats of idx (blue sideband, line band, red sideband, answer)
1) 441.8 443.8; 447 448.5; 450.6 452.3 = -0.074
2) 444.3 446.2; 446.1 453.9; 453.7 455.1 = -0.203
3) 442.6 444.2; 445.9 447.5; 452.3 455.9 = -0.040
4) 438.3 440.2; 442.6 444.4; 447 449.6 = -0.067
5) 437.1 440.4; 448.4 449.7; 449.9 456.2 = -0.085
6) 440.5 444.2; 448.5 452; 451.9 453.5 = -0.347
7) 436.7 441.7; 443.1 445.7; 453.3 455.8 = -0.180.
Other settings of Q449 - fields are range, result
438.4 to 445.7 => 54.7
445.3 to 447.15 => 56.7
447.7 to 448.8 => 59.9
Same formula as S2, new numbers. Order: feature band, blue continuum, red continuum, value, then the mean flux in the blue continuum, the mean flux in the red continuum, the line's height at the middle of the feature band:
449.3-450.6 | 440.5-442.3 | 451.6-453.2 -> -0.16 mag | 44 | 48.2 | 47.2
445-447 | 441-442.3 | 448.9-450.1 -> 0.05 mag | 46.4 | 54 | 50.6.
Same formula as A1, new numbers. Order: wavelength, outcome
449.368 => 42.4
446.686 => 51.6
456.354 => 64.1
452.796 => 46.9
